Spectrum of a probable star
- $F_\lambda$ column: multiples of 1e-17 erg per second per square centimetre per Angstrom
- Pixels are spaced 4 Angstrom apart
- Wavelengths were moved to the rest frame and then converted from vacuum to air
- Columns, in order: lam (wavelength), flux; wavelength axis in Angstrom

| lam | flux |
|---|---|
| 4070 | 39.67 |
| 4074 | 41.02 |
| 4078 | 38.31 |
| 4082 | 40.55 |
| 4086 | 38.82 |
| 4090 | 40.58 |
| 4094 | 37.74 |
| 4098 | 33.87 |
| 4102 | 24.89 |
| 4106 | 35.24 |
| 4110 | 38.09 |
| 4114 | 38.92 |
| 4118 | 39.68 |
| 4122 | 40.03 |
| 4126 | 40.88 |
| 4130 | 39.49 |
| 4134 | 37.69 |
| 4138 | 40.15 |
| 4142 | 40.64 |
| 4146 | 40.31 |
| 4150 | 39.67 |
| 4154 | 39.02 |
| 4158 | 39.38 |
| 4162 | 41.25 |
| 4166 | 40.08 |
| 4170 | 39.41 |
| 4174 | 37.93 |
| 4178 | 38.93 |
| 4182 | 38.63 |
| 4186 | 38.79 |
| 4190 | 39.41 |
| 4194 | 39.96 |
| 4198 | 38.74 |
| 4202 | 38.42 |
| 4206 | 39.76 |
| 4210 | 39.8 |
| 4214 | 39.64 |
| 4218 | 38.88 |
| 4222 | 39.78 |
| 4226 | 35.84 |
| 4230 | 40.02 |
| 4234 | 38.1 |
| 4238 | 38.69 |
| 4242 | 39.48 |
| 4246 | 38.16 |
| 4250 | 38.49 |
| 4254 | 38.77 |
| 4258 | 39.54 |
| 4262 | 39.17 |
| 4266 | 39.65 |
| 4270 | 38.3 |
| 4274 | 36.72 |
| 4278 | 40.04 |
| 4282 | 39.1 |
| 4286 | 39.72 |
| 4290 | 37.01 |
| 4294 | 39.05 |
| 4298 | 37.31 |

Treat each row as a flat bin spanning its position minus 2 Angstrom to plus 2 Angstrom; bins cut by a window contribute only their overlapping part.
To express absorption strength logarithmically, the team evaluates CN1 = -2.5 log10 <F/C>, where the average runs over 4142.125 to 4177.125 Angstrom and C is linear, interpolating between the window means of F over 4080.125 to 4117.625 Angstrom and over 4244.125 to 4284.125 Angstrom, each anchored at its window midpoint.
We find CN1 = -0.06 mag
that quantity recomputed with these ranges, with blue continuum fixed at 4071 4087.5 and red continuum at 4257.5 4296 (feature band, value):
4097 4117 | 0.15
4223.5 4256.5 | 0.01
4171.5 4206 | 0.01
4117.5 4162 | -0.01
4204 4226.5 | 0.00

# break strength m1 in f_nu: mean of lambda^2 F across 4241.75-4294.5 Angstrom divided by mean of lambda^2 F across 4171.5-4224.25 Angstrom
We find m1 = 1.02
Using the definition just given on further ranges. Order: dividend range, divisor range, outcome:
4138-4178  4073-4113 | 1.11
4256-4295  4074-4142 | 1.11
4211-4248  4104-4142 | 1.05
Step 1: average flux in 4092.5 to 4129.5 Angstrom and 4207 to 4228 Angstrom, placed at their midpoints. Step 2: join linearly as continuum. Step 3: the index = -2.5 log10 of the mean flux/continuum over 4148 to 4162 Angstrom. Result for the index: -0.06 mag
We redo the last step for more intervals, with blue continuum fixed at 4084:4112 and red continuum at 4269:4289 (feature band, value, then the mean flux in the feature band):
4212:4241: -0.03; 38.7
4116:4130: -0.12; 40.1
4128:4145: -0.09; 39.5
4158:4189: -0.07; 39.3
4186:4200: -0.06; 39.3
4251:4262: -0.02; 39.1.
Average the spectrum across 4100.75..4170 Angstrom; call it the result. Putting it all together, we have 38.7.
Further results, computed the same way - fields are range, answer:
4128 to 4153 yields 39.6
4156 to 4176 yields 39.6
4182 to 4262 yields 39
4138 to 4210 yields 39.5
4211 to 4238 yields 38.7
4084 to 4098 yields 38.3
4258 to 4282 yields 38.9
